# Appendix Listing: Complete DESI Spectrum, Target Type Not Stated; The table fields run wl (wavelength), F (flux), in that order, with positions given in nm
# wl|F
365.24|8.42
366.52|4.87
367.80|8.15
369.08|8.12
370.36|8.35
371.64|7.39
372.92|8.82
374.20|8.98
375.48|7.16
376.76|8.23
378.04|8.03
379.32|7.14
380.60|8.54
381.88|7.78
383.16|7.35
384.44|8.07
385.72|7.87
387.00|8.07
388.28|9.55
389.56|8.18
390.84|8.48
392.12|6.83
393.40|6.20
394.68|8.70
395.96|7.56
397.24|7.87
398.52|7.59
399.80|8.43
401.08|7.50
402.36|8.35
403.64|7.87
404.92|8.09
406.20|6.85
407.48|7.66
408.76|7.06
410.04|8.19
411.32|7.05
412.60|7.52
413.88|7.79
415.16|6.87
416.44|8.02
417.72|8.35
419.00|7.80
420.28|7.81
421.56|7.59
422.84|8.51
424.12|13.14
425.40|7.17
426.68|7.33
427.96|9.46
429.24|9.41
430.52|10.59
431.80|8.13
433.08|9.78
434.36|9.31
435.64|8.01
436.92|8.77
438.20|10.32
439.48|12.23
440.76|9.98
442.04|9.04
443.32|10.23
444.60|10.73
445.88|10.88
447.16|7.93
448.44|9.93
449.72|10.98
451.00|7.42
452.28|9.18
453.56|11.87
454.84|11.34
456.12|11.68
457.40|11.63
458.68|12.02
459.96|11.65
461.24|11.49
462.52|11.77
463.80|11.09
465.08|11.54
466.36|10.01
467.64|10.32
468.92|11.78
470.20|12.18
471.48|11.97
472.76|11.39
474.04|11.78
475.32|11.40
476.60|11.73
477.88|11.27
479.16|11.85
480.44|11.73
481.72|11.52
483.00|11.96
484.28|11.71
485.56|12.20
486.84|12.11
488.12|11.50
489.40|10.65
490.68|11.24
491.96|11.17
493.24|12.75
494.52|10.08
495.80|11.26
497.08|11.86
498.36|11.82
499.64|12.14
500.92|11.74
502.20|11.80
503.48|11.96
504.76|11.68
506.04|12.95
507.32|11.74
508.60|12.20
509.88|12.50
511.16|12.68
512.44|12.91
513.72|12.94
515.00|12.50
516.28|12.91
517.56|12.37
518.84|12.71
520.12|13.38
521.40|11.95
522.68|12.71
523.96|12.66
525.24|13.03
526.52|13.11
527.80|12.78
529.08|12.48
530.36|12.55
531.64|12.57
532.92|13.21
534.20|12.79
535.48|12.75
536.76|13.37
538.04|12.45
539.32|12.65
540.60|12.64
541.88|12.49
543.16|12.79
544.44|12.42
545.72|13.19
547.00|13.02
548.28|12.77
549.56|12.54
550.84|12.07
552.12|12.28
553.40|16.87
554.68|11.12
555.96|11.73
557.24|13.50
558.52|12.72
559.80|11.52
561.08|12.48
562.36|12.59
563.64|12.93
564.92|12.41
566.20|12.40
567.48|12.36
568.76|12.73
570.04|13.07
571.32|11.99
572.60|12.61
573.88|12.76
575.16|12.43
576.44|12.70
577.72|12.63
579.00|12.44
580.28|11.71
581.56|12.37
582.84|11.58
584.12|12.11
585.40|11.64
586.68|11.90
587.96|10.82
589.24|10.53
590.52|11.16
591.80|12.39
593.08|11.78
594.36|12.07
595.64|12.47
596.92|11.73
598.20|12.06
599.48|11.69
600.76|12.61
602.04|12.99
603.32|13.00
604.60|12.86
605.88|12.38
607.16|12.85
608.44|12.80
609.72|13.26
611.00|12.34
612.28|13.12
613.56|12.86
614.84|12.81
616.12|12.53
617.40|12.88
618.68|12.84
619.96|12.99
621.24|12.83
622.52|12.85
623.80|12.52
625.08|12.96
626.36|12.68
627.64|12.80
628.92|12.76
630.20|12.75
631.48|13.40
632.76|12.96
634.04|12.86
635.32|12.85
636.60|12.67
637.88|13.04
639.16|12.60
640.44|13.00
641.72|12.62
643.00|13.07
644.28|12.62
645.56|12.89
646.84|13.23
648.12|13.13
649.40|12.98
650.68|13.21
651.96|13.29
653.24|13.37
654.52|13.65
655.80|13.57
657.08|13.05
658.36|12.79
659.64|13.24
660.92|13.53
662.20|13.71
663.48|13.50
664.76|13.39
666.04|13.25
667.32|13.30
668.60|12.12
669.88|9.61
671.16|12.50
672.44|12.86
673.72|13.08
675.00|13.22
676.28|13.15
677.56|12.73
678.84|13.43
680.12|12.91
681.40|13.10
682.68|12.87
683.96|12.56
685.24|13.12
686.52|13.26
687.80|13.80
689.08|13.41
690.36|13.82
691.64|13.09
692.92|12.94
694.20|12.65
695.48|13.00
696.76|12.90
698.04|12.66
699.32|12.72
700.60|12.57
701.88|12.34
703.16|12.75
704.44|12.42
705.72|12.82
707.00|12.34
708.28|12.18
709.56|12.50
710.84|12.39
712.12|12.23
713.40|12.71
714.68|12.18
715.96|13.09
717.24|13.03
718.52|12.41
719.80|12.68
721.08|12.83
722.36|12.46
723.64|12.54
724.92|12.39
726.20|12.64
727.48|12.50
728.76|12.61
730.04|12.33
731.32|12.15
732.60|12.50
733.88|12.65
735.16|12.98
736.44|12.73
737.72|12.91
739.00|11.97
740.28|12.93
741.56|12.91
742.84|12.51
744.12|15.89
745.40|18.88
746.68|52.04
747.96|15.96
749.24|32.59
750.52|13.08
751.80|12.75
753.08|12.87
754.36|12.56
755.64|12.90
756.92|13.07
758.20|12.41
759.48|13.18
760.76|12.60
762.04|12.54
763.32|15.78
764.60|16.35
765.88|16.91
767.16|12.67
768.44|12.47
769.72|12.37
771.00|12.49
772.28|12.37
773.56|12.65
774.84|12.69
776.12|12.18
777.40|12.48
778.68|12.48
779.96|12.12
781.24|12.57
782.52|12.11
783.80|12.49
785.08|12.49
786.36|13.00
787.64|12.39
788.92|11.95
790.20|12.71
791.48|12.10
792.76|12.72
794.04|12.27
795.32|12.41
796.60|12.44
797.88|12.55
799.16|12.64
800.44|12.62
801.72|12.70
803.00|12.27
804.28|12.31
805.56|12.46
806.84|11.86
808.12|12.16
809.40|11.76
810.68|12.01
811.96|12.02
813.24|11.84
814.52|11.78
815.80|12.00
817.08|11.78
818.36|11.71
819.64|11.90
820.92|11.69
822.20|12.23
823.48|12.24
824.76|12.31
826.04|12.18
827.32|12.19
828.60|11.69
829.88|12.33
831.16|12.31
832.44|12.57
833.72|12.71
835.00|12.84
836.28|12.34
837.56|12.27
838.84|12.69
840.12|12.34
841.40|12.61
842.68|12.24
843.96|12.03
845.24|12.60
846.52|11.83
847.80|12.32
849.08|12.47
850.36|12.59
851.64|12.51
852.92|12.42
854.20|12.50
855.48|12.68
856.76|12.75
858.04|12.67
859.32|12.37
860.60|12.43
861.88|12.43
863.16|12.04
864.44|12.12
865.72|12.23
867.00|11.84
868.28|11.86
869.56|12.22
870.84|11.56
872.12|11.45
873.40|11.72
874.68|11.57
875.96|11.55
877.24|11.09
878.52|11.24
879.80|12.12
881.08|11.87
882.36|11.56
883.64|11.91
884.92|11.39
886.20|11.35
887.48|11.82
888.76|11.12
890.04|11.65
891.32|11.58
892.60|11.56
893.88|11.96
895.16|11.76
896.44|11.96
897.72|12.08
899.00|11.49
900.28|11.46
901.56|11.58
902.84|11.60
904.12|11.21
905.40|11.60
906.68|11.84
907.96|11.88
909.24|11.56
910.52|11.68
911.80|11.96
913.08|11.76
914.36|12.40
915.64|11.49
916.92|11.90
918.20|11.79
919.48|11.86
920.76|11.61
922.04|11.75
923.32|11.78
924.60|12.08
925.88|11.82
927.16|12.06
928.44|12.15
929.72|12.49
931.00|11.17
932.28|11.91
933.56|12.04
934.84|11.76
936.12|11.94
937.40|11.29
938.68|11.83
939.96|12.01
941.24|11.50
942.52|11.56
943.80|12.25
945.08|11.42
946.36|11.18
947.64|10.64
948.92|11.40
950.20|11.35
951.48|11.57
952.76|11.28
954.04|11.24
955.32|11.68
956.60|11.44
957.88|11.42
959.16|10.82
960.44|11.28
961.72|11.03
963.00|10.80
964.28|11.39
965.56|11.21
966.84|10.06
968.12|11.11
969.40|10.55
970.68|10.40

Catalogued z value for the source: 0.137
